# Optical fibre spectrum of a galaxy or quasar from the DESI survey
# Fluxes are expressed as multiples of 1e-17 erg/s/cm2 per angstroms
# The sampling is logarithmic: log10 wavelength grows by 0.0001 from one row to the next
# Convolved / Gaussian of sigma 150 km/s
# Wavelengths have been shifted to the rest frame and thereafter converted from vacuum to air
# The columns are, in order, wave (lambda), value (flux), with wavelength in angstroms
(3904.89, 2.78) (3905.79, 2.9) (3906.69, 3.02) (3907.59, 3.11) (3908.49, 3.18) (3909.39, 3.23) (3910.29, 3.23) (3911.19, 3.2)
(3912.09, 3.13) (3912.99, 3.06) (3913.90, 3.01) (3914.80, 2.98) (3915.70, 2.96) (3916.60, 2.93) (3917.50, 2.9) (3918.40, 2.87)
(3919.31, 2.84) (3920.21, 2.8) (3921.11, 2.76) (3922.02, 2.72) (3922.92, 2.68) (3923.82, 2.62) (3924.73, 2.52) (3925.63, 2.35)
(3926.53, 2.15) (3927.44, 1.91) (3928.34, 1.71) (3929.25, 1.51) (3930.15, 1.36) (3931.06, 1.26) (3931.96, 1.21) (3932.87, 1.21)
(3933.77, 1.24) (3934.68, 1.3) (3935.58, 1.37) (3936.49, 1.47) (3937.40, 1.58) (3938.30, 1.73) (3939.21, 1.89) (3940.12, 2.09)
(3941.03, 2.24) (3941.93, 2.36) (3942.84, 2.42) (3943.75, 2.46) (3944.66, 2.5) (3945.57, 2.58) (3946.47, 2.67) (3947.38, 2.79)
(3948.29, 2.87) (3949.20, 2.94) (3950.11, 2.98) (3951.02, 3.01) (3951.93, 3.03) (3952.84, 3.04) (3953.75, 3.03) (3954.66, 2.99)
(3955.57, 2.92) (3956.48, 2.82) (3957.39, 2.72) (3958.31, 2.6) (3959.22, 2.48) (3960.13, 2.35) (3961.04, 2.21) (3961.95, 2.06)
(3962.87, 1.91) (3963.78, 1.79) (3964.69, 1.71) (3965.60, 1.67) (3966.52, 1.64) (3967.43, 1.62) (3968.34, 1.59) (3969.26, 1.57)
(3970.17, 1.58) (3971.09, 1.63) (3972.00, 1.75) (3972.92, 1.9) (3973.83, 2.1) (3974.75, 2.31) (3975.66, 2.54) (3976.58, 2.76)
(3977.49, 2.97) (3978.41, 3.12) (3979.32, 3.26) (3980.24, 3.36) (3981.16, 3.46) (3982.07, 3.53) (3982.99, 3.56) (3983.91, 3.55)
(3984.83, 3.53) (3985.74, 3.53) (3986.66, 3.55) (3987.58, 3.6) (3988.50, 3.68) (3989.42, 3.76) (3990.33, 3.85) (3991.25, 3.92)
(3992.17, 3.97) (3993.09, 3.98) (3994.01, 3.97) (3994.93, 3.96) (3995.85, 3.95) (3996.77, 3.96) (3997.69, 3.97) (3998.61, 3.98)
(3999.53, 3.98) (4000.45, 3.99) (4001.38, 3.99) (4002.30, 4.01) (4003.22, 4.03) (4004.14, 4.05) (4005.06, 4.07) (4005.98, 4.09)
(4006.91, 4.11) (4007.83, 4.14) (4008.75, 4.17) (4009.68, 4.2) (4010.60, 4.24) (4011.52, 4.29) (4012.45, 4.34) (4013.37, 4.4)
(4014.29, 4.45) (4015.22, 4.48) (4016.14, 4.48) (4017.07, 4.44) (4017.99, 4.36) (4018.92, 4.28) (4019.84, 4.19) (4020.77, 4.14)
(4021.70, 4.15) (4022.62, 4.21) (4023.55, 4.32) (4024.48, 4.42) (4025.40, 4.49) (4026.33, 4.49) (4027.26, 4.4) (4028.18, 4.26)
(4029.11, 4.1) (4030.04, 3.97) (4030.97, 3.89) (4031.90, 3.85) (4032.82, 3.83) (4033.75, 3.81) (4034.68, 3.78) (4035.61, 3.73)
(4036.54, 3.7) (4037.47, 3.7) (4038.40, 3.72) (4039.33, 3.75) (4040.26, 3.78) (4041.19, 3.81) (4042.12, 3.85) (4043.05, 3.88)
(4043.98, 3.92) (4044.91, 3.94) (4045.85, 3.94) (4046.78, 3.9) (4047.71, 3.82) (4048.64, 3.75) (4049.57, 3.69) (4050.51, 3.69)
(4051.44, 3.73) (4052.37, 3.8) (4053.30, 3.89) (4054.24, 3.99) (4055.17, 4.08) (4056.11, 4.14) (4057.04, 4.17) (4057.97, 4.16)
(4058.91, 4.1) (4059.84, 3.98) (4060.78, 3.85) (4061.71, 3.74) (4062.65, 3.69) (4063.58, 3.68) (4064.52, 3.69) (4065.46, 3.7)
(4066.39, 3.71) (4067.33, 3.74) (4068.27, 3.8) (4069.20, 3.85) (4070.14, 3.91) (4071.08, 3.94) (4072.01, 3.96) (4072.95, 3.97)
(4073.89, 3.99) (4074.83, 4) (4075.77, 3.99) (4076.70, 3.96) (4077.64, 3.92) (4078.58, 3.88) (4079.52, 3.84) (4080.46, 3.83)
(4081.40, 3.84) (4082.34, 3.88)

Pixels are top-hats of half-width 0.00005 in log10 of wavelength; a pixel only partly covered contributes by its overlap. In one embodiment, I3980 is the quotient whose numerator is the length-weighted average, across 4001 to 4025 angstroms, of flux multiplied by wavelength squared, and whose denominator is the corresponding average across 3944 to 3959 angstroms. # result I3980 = 1.54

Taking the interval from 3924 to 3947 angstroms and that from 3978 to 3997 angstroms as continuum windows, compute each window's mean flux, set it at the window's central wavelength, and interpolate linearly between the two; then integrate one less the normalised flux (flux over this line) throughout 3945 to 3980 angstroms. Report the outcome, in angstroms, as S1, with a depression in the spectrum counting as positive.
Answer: 4.17 angstroms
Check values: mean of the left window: 1.9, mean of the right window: 3.67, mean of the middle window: 2.41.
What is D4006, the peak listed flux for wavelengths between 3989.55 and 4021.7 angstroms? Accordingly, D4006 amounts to 4.48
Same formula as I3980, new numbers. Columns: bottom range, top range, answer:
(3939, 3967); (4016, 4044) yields 1.70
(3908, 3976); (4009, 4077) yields 1.81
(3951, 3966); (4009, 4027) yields 1.80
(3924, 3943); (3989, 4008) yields 2.34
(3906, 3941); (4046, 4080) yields 1.78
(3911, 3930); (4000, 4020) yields 1.69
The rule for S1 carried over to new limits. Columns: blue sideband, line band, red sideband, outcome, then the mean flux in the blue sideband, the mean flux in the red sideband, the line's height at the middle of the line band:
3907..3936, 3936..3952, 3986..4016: 2.7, 2.42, 4.04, 2.88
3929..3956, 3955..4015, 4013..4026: 3.9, 2.21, 4.34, 3.39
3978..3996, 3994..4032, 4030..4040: -4.6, 3.65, 3.79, 3.72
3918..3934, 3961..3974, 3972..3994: 5.2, 2.1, 3.28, 2.96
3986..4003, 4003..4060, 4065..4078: -2.4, 3.89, 3.89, 3.89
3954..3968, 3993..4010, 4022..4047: -4.4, 2.24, 3.98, 3.2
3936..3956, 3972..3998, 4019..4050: -1.6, 2.52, 3.98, 3.17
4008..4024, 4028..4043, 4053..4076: 1.1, 4.3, 3.91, 4.14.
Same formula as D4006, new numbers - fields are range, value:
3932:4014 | 4.4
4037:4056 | 4.08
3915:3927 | 2.96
